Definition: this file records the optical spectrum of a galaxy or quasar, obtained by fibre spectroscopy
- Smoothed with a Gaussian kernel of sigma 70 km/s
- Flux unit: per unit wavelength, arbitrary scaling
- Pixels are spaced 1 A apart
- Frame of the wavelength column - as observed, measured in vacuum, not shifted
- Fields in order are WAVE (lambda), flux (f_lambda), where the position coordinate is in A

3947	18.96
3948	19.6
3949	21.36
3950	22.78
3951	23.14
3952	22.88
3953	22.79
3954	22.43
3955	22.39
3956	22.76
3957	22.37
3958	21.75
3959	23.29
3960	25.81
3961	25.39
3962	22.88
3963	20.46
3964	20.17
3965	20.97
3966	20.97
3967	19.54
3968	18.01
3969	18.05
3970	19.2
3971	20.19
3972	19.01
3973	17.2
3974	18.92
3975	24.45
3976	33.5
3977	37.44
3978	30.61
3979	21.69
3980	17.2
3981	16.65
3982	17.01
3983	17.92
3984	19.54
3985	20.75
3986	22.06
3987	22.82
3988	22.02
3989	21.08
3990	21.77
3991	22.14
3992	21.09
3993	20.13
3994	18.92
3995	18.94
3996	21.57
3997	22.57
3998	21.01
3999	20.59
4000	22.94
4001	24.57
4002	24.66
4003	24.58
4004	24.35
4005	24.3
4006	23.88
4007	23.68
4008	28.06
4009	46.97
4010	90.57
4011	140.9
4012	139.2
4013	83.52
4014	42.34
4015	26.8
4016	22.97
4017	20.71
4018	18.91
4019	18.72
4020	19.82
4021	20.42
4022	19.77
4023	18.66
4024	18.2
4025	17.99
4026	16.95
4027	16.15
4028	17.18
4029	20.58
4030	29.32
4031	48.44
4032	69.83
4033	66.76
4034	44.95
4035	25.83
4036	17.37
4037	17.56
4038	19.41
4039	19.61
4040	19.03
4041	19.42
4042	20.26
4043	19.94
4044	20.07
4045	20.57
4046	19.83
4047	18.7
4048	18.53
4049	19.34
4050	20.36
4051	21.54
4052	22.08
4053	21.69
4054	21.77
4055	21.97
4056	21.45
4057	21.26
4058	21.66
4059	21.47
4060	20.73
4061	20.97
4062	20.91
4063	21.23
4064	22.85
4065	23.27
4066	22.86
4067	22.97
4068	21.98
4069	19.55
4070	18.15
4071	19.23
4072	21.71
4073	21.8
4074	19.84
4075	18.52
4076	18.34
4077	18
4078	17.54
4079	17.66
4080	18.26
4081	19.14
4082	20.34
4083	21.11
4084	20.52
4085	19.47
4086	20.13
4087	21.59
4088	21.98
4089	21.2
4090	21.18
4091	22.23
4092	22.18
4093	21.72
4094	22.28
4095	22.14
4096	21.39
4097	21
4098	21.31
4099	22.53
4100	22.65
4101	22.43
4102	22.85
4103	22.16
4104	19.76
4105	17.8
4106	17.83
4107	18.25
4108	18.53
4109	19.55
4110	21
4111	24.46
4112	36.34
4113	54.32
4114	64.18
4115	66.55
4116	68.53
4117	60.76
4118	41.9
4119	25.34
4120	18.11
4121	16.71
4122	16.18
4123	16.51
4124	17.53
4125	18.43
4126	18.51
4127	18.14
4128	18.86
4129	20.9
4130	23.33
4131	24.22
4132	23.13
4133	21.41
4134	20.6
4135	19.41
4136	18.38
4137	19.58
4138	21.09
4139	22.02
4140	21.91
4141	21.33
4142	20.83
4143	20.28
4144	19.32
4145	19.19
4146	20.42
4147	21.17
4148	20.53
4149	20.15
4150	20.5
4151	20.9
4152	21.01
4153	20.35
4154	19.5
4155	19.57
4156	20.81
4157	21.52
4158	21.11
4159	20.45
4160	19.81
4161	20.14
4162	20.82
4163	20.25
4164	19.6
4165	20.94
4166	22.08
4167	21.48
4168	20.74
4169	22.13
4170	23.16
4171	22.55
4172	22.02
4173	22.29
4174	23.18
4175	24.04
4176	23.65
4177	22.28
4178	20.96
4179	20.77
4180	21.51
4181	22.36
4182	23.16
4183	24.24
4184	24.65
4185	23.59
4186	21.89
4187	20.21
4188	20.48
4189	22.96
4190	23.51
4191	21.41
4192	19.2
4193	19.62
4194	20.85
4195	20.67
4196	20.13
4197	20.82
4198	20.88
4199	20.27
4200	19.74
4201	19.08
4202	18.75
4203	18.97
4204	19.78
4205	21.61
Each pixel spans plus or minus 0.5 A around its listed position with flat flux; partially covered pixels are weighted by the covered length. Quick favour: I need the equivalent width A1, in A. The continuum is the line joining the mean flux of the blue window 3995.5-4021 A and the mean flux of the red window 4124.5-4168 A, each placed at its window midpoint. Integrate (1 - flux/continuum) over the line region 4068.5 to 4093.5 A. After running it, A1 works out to 7.8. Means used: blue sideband 38.8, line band 20.1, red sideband 20.6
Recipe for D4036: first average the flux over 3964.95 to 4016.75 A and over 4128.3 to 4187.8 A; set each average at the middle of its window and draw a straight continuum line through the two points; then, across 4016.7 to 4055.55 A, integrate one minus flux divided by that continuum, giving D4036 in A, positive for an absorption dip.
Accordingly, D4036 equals 5.4 A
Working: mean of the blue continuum 30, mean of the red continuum 21.3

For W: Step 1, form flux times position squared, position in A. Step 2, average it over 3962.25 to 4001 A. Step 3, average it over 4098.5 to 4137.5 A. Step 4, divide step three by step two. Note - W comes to 1.3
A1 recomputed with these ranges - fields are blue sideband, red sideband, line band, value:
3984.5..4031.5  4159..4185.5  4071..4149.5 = 5.37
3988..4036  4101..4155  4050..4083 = 9.73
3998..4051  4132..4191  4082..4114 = 3.33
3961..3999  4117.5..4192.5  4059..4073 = 0.01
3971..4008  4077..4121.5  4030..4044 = -4.09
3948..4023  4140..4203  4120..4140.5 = 2.49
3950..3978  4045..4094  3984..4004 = 0.21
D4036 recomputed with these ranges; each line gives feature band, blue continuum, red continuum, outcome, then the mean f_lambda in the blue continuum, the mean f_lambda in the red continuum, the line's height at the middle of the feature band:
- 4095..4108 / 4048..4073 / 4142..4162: 0.0 A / 21.2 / 20.4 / 20.9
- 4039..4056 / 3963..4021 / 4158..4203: 4.1 A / 28.9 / 21.4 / 26.7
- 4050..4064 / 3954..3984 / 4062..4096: -0.4 A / 21.9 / 20.7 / 20.9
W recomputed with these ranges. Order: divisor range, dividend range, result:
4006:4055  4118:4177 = 0.69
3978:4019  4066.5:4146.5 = 0.78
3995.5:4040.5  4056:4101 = 0.64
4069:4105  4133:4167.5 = 1.03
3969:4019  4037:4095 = 0.70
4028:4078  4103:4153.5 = 1.10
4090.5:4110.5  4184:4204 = 1.04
